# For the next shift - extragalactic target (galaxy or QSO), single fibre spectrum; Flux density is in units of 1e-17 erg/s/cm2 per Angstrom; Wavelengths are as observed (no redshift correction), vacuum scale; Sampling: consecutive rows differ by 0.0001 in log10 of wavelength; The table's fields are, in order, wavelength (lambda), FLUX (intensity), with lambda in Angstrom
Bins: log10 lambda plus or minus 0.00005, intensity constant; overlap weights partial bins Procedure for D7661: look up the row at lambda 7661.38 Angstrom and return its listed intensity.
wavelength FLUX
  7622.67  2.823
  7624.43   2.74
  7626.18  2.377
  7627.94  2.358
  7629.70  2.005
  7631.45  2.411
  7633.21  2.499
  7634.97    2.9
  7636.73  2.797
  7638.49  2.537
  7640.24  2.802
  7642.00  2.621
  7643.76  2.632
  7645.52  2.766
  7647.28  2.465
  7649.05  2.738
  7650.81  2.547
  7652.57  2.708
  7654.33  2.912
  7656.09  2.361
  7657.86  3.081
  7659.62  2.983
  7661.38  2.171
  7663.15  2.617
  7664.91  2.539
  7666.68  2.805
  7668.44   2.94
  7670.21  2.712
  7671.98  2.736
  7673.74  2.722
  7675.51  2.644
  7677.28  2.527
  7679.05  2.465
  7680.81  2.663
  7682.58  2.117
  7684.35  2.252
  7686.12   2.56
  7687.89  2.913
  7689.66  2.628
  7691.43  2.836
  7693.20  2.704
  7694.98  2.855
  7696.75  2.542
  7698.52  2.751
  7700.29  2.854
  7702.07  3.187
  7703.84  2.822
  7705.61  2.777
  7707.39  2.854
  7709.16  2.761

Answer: 2.171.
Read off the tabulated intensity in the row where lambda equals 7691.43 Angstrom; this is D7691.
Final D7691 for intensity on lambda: 2.836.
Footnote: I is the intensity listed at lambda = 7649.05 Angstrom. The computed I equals 2.738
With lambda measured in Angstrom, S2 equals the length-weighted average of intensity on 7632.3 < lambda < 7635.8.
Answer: 2.69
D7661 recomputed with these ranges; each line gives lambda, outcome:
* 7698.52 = 2.751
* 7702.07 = 3.187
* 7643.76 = 2.632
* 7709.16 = 2.761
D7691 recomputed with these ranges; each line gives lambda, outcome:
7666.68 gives 2.805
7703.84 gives 2.822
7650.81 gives 2.547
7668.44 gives 2.94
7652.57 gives 2.708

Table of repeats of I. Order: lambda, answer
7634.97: 2.9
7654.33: 2.912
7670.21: 2.712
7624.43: 2.74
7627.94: 2.358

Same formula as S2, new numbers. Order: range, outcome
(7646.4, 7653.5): 2.62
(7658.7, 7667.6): 2.63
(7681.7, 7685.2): 2.18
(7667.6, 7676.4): 2.75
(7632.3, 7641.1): 2.71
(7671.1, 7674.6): 2.73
